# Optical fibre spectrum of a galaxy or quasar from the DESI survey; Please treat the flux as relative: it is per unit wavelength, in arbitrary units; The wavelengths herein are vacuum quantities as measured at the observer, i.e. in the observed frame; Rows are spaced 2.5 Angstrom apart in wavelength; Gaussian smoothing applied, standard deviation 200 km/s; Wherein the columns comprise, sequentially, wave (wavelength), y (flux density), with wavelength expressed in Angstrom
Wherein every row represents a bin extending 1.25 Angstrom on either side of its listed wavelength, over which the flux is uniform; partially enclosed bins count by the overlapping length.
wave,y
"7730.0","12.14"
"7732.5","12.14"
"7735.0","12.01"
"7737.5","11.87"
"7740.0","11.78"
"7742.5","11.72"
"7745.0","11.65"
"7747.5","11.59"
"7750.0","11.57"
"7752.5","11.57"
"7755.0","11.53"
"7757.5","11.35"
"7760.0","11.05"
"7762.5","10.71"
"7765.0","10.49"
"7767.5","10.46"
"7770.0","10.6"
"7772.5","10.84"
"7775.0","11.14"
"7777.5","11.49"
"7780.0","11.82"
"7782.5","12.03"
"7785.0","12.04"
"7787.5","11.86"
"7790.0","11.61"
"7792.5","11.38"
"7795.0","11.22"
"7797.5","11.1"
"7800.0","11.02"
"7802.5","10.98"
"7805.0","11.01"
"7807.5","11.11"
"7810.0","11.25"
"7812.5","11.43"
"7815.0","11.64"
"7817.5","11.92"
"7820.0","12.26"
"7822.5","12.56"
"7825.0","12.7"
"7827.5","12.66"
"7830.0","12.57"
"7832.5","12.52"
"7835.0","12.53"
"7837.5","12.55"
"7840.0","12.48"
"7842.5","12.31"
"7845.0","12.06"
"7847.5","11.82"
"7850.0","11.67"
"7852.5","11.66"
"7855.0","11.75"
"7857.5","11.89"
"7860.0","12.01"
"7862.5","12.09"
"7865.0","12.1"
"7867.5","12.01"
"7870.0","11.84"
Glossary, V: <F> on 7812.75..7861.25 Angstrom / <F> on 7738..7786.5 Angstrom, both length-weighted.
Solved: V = 1.1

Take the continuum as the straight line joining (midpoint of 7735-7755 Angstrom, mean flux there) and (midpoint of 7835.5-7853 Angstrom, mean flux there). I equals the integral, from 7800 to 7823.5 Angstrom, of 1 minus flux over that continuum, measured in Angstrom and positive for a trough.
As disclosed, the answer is 0.9 Angstrom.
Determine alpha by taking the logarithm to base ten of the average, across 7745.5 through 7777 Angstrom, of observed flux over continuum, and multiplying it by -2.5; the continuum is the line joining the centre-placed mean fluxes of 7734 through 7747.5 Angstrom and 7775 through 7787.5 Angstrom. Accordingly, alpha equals 0.06 mag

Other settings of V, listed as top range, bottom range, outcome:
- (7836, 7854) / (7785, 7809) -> 1.07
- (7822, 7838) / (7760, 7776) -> 1.17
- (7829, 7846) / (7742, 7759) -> 1.08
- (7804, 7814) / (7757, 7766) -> 1.03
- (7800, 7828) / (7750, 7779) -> 1.06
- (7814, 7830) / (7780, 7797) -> 1.06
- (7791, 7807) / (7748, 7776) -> 1.01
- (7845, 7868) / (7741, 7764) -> 1.04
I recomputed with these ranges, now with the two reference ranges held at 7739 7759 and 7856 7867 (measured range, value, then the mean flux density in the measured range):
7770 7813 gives 1.5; 11.3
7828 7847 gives -0.8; 12.4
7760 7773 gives 1.1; 10.6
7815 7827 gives -0.4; 12.3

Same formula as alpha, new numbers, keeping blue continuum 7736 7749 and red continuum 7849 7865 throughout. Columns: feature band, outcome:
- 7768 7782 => 0.05 mag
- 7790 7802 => 0.05 mag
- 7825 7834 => -0.07 mag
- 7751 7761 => 0.03 mag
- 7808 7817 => 0.03 mag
